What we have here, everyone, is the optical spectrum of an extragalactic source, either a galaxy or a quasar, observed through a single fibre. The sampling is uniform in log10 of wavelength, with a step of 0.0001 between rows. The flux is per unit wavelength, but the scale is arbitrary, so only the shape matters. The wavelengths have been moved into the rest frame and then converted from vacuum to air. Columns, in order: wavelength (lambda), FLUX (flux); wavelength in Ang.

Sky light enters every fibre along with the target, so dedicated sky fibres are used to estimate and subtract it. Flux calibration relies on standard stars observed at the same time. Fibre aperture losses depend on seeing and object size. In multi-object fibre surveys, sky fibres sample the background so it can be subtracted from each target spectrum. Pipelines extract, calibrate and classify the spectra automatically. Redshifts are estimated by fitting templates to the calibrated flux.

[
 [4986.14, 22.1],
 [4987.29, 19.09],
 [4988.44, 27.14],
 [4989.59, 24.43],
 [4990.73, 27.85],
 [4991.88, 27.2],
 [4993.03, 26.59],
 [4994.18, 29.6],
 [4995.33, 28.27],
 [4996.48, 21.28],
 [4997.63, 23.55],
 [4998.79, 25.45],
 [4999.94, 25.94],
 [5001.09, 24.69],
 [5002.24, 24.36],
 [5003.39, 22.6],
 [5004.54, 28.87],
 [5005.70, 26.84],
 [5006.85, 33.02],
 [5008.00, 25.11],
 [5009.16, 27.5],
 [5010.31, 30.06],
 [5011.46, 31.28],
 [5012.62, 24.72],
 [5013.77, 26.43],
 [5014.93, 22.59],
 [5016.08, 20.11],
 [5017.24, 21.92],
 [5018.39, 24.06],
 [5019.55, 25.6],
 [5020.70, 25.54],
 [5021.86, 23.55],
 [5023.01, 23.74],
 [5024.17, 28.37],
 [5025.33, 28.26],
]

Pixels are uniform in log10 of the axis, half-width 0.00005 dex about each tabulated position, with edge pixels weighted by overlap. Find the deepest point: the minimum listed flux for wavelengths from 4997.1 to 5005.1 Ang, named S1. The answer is 22.6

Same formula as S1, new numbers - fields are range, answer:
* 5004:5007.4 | 26.84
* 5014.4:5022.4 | 20.11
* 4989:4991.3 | 24.43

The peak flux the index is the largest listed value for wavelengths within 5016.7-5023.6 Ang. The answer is 25.6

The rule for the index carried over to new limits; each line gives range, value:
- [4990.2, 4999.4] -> 29.6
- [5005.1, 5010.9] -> 33.02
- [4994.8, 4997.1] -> 28.27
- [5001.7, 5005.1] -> 28.87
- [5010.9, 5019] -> 31.28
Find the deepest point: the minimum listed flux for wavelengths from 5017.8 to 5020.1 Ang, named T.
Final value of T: 24.06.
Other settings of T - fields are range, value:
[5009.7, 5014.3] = 24.72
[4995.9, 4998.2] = 21.28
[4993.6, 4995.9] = 28.27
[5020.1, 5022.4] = 23.55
